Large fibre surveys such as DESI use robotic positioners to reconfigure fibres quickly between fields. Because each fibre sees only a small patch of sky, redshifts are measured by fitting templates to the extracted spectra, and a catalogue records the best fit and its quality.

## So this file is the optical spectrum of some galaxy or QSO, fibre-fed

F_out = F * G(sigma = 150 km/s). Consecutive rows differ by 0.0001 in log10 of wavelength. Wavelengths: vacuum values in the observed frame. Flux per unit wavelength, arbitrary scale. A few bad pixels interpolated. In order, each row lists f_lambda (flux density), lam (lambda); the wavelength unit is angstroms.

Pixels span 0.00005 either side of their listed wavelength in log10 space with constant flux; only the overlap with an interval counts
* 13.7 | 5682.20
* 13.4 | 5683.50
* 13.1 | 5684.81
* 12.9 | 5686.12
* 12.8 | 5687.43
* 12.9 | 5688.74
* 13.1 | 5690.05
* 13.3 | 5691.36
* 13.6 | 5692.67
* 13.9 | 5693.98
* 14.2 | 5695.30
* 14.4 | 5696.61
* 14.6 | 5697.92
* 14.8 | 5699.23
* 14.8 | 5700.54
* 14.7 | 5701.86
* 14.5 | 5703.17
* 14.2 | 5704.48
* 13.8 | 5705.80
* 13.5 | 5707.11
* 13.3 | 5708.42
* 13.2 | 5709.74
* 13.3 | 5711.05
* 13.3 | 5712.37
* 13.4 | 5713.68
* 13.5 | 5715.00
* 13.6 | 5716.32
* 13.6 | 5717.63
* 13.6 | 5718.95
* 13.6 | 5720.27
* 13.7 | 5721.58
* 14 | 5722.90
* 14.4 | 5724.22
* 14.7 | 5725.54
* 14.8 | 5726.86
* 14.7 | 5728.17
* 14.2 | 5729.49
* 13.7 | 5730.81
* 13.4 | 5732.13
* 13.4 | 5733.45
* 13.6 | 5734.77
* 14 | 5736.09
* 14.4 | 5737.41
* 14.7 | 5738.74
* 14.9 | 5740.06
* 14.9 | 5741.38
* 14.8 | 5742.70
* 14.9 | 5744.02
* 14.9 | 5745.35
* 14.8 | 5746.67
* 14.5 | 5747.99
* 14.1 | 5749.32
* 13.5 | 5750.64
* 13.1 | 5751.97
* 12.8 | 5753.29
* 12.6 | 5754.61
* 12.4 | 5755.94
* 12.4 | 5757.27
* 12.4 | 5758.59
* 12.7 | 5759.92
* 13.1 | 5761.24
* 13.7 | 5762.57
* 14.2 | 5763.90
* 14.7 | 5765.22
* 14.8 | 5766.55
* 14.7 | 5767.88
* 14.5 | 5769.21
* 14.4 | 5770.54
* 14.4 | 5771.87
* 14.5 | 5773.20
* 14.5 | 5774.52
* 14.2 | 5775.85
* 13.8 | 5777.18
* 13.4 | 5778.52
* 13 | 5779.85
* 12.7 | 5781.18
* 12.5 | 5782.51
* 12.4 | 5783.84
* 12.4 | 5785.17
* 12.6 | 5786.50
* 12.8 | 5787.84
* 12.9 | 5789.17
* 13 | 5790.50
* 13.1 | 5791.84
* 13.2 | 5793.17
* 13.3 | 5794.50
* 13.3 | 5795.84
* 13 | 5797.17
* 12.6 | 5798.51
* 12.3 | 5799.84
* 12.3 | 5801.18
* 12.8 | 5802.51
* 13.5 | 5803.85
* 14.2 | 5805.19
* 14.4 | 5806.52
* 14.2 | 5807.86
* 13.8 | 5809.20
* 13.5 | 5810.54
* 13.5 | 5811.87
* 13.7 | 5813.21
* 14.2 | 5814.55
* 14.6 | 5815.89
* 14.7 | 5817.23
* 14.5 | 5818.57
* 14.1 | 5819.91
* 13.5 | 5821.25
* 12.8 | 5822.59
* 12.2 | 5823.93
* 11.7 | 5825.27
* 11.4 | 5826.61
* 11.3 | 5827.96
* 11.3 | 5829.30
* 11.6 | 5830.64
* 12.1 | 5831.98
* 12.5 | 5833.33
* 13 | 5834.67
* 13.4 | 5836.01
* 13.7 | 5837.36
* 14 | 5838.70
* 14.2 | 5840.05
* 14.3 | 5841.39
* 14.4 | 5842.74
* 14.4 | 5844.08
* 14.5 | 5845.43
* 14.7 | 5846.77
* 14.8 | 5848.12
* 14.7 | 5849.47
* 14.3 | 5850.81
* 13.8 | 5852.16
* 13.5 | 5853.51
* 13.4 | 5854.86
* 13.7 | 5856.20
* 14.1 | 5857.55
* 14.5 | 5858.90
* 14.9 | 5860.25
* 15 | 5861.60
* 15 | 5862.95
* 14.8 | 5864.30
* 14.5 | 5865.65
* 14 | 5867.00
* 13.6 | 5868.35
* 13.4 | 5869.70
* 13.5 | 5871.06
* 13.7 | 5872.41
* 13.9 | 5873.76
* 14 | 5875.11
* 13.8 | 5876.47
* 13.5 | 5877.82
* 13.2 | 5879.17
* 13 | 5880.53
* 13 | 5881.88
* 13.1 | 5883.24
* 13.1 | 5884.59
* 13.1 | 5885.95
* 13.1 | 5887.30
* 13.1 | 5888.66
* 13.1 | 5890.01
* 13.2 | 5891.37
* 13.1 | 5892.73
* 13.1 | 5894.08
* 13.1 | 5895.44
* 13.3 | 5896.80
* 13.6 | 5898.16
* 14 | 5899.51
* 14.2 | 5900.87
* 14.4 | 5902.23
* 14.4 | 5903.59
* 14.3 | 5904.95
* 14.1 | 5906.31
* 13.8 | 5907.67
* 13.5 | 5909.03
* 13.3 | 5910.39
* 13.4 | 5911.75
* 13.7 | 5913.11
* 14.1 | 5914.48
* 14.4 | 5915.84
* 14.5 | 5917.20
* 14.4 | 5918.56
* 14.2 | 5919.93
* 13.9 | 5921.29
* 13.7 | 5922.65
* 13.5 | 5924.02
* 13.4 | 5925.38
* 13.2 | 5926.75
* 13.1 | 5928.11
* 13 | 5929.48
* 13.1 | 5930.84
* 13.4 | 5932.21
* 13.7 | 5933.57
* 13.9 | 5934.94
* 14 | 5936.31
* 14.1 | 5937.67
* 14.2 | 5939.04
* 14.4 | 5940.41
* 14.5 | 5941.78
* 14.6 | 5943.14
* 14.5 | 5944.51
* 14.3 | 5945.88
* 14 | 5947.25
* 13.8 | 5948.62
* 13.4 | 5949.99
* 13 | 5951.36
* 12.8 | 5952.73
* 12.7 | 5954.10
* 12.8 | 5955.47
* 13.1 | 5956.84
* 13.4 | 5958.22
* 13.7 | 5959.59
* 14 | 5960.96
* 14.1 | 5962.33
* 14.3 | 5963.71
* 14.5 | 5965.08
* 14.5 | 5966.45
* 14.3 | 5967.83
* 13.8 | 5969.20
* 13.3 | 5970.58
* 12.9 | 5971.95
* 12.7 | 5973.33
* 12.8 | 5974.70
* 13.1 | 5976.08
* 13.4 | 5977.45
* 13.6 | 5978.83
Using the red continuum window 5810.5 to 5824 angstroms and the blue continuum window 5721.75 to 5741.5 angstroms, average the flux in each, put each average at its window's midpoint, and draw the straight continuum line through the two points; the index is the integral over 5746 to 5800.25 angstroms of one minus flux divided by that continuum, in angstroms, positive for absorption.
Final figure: 2.5 angstroms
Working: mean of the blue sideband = 14.2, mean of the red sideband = 13.8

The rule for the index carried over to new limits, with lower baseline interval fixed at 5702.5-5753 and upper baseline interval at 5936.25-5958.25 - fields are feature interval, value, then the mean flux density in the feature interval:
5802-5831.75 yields 1.43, 13.2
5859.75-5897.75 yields 0.60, 13.6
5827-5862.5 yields 0.46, 13.7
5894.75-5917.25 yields -0.13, 13.9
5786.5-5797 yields 0.66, 13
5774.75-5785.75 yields 0.66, 13.1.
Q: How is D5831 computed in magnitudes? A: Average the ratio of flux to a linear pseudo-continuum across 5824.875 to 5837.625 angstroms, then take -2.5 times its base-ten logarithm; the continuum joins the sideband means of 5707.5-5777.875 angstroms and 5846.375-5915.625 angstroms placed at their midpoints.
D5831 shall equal 0.14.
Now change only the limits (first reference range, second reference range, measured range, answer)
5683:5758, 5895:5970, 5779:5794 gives 0.08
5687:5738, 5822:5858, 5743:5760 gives 0.01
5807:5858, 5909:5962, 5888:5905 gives 0.00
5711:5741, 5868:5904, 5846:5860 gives -0.05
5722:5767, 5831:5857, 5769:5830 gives 0.05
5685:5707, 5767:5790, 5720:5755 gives -0.03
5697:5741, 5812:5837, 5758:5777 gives -0.04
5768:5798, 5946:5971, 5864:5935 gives 0.00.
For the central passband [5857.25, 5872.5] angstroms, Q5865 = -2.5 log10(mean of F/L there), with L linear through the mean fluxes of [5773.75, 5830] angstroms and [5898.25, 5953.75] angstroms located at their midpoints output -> -0.06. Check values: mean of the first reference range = 13.2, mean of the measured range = 14.3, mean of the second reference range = 13.8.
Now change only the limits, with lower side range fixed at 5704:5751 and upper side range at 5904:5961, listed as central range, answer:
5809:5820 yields -0.01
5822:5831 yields 0.18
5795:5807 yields 0.06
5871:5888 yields 0.03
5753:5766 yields 0.07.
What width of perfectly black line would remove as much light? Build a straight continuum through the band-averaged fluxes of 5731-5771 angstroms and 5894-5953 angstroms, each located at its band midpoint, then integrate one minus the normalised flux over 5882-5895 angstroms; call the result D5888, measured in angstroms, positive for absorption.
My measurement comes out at 0.68 angstroms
